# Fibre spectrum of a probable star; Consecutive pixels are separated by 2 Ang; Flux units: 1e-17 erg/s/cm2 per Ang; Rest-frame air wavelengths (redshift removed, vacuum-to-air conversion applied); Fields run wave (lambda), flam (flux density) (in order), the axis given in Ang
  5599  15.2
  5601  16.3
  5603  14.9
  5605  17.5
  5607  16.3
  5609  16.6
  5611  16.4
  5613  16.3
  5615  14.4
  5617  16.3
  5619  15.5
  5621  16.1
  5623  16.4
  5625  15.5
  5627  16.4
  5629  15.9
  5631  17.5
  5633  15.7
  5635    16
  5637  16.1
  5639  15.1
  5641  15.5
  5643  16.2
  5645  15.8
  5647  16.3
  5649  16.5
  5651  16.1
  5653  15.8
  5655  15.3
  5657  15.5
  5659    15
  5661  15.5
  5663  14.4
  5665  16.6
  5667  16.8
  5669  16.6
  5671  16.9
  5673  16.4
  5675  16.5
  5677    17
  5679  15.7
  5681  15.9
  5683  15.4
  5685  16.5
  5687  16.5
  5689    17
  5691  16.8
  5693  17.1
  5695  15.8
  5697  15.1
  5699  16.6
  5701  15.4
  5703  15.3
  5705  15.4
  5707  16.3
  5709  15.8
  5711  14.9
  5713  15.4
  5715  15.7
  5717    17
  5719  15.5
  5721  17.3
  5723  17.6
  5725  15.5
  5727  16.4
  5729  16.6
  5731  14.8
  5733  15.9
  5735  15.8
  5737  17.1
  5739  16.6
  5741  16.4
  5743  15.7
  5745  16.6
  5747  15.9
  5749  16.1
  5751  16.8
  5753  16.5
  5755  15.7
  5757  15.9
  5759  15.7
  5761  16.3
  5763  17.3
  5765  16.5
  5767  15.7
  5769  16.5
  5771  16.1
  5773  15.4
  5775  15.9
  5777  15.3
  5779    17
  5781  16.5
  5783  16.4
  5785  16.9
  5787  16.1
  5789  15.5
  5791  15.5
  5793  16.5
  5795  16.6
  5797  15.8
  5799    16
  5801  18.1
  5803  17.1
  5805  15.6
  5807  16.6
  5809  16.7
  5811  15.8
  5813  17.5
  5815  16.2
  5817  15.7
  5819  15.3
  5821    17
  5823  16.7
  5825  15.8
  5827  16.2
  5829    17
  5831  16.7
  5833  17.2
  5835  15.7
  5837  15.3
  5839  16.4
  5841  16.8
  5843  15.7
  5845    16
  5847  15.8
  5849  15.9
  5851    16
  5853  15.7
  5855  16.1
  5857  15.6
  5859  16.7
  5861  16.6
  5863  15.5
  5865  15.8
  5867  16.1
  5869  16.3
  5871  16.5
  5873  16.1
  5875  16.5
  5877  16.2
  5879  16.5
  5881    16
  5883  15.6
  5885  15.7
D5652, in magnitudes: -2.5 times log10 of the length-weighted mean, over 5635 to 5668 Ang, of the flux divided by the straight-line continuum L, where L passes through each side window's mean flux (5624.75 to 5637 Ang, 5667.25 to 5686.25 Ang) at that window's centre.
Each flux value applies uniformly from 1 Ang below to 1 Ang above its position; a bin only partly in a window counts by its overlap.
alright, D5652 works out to 0.03 mag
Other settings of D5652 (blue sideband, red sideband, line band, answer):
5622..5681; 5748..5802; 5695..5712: 0.03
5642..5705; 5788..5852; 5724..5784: 0.00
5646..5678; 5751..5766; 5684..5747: 0.00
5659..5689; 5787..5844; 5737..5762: 0.00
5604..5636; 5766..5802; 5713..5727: -0.01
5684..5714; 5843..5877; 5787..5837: -0.02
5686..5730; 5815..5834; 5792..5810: -0.01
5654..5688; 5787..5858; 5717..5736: -0.01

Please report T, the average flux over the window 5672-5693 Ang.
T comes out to 16.4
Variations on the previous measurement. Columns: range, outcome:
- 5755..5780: 16.1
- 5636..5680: 16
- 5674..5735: 16.1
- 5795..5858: 16.3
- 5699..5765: 16.1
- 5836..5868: 16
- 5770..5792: 16.1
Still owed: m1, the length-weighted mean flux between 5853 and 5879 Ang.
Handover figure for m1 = 16.2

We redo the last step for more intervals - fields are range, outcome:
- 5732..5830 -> 16.3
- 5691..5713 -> 15.8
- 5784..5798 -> 16.1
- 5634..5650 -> 15.9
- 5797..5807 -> 16.6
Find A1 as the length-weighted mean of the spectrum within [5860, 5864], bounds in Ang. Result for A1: 16.1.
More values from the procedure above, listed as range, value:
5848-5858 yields 15.9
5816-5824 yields 16.2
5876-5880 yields 16.4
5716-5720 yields 16.2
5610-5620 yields 15.8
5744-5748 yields 16.2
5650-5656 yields 15.7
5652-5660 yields 15.4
